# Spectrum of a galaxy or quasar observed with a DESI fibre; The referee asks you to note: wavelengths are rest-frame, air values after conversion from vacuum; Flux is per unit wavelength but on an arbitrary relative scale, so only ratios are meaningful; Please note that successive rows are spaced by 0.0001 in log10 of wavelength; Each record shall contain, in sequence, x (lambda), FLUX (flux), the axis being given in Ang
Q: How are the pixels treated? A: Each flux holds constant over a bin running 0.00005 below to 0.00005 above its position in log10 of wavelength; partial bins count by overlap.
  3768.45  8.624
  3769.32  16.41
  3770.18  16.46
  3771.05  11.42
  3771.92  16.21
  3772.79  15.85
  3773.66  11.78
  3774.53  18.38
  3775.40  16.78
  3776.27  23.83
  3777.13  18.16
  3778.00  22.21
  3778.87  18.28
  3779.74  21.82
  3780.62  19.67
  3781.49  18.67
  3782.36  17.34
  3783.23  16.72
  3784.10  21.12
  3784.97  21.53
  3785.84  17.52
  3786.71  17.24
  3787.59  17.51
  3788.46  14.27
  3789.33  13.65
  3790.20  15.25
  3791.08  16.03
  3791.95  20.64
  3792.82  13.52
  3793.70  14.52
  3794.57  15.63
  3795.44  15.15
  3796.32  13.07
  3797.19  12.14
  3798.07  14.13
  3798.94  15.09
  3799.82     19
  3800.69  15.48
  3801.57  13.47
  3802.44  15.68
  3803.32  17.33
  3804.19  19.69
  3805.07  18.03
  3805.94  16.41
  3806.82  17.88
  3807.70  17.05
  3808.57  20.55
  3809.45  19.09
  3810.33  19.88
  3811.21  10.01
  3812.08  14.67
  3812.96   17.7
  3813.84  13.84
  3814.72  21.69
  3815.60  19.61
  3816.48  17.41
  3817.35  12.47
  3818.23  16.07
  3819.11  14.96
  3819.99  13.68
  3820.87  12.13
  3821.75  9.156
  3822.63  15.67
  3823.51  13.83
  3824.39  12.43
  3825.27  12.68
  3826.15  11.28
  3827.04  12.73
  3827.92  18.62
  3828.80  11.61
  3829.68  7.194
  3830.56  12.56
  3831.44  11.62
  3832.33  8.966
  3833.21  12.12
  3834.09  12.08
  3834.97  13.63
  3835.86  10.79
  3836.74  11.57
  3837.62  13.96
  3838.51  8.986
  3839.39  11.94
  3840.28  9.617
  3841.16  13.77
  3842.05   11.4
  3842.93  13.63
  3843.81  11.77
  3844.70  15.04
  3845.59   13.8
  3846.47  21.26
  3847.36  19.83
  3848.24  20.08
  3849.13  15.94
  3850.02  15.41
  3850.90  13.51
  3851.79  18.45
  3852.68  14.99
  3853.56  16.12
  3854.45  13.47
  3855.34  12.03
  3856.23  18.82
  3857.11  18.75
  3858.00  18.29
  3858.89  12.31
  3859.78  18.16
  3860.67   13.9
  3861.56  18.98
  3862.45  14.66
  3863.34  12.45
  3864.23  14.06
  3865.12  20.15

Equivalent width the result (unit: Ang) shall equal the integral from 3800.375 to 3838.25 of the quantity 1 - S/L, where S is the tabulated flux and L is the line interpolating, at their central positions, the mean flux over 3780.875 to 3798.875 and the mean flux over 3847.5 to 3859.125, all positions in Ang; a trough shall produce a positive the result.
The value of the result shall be 3.9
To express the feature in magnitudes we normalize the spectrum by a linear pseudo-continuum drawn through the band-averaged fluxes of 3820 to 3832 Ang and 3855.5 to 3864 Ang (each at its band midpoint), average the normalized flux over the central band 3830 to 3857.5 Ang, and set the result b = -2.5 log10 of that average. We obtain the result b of 0.03 mag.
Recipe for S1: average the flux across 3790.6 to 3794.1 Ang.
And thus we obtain 16.2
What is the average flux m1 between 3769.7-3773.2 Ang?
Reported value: 15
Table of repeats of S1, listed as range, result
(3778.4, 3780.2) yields 20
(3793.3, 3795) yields 15.1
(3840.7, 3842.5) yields 12.6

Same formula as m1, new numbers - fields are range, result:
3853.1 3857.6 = 15.9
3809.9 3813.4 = 15.6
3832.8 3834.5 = 12.1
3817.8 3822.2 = 13.2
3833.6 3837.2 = 12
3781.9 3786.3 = 18.9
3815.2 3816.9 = 18.5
